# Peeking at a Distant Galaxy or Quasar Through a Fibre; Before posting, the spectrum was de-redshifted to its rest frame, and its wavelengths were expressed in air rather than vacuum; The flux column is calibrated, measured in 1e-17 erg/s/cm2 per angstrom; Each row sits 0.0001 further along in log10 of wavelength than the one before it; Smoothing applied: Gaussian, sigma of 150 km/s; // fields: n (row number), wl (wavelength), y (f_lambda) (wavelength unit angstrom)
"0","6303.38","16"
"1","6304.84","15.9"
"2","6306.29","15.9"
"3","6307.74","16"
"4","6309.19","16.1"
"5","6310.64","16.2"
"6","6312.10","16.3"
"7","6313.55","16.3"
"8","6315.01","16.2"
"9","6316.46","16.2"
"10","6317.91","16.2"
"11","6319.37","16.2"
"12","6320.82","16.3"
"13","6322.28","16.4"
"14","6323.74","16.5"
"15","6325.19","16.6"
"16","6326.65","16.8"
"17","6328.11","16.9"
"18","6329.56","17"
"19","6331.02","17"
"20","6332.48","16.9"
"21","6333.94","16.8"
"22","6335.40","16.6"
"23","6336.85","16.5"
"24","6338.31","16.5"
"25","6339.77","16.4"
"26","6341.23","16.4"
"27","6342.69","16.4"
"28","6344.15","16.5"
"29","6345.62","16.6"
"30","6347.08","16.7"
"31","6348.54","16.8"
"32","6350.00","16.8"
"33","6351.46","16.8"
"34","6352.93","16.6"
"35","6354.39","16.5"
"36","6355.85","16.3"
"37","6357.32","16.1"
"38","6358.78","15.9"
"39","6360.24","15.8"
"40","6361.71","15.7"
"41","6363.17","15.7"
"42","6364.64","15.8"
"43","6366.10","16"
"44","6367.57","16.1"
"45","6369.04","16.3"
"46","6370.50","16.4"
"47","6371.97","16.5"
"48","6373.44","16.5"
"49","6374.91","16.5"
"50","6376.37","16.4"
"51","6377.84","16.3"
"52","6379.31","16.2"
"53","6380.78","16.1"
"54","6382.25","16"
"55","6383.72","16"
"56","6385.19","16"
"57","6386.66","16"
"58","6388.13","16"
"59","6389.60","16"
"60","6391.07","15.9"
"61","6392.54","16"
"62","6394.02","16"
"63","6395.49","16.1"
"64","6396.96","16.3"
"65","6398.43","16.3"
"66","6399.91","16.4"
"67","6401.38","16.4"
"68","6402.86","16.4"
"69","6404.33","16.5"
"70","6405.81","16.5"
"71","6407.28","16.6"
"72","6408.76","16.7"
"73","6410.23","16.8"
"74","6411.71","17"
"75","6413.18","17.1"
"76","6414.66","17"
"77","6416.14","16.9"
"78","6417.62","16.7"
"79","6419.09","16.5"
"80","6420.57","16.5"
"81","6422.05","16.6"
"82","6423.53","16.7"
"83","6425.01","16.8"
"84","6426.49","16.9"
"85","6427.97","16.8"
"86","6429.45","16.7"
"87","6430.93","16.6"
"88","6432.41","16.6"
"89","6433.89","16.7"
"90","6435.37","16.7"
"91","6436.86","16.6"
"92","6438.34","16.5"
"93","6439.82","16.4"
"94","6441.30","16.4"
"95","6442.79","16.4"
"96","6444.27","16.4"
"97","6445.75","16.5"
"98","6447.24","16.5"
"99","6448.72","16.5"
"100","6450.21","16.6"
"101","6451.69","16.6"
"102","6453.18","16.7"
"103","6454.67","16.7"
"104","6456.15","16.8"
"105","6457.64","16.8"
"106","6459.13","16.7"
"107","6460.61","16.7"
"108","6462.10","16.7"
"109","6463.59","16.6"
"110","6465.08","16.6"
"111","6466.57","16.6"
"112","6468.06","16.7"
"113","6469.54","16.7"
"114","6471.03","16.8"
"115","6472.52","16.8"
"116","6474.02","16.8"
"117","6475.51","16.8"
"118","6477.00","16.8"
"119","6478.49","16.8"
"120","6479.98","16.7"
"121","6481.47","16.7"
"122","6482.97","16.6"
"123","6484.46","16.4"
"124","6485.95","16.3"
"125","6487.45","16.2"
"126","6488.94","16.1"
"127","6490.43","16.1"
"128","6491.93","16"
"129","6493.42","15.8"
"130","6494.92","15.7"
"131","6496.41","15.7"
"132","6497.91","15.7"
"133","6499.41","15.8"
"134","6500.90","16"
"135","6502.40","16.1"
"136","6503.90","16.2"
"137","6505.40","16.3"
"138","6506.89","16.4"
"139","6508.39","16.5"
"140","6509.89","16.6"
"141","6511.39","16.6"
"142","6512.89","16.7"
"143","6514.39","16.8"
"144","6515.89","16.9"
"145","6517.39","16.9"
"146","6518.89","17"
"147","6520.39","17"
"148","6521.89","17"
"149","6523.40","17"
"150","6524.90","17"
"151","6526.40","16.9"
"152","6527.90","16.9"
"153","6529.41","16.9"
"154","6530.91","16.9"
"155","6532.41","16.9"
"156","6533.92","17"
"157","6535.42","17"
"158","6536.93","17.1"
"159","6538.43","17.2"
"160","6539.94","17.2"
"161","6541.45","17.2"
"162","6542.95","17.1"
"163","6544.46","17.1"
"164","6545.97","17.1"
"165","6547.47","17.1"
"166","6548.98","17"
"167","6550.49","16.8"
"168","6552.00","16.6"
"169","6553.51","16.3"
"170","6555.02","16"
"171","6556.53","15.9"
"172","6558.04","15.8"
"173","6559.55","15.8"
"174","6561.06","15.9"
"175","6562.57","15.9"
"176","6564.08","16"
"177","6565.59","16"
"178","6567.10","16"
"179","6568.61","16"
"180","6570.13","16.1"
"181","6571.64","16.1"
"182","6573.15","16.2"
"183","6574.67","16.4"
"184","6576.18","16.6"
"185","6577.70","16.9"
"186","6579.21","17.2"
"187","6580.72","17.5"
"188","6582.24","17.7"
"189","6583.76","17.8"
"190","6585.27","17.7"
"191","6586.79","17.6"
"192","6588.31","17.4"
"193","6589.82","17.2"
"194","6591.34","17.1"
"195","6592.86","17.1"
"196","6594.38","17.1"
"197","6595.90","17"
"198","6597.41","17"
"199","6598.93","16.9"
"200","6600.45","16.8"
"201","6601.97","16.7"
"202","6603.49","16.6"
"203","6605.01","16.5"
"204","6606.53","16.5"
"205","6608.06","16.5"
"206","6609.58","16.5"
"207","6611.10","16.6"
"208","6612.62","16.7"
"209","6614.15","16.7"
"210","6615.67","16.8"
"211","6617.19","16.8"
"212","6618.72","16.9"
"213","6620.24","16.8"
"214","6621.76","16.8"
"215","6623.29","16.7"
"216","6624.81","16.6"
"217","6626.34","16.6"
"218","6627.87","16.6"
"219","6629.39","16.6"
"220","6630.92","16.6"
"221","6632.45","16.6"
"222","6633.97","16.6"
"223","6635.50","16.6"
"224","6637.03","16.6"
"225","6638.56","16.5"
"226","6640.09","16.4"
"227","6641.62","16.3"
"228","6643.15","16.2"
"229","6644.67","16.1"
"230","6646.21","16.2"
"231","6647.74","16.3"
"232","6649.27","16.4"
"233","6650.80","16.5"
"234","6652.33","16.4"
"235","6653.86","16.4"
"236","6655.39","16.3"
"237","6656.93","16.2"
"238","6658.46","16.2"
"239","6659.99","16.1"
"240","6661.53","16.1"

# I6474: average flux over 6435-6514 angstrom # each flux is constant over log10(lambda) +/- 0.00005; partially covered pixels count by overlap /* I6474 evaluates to 16.5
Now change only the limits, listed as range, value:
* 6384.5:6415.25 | 16.4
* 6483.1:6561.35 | 16.6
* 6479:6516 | 16.3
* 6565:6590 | 16.8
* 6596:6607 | 16.8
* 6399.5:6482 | 16.7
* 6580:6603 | 17.2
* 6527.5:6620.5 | 16.8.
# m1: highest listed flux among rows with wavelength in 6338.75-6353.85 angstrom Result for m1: 16.8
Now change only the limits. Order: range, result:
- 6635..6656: 16.6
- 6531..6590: 17.8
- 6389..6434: 17.1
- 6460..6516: 16.9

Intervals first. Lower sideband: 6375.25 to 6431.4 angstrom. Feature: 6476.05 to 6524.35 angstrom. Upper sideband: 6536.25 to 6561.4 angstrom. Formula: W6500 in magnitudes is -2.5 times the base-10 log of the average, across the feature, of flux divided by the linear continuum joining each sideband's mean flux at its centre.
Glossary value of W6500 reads 0.01 mag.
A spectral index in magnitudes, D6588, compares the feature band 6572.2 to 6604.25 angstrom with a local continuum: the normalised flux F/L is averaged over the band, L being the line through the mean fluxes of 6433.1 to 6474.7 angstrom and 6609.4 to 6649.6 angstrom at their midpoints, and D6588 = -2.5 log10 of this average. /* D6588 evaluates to -0.03 mag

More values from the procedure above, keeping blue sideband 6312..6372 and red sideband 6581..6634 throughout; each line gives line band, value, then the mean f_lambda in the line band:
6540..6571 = 0.03 mag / 16.4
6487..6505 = 0.05 mag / 16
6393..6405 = 0.02 mag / 16.3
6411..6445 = -0.01 mag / 16.7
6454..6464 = -0.01 mag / 16.7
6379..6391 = 0.03 mag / 16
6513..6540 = -0.01 mag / 17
